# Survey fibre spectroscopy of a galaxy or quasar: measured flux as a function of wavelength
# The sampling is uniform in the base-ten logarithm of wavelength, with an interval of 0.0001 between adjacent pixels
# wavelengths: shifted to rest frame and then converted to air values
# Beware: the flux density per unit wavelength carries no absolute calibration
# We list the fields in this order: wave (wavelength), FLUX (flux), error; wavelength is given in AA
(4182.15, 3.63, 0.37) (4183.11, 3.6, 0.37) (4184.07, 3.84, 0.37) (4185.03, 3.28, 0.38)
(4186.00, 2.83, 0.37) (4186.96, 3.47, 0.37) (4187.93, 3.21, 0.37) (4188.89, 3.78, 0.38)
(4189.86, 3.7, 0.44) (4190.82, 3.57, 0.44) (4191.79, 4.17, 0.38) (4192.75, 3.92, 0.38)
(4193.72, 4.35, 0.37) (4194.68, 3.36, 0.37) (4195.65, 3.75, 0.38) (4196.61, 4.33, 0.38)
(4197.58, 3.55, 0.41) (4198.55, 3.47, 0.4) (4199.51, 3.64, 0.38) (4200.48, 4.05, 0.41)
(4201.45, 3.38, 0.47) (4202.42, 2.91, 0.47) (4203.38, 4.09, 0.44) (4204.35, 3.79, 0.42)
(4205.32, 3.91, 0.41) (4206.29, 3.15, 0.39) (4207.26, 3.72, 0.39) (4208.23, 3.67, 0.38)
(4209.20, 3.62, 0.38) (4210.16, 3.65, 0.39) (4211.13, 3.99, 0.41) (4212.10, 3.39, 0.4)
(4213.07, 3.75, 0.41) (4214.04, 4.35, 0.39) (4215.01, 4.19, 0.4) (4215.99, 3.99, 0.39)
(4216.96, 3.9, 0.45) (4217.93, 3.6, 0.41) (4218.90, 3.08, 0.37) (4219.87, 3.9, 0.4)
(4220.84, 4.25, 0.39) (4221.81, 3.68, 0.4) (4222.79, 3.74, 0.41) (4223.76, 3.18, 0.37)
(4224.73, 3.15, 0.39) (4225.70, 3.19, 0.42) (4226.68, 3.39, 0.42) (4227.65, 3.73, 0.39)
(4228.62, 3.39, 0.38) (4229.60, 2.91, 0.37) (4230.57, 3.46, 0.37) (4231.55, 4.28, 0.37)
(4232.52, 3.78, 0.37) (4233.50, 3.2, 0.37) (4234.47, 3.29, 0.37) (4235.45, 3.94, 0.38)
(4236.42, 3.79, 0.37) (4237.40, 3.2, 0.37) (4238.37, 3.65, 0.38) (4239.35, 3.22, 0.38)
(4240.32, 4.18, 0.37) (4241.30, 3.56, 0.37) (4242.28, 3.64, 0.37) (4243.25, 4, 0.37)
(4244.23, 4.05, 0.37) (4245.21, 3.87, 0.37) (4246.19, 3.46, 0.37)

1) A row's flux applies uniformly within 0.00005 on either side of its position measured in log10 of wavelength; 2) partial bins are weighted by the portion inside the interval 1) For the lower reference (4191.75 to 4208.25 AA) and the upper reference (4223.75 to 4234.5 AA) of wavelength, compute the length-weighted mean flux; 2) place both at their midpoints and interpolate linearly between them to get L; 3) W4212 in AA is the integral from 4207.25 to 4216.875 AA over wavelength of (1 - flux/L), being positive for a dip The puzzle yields -0.6 AA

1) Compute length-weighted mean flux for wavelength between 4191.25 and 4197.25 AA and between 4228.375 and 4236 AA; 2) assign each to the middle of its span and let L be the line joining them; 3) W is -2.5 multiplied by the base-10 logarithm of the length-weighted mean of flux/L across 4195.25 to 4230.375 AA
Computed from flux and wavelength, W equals 0.03 mag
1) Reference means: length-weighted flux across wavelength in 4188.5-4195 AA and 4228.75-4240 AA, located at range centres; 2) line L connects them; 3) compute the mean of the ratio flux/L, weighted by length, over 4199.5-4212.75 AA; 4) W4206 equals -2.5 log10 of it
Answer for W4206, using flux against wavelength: 0.03 mag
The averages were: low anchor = 3.85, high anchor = 3.53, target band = 3.64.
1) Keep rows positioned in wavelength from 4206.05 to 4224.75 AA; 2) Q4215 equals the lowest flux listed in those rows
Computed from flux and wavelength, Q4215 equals 3.08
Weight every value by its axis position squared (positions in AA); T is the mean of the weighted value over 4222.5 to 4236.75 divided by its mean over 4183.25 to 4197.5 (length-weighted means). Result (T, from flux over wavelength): 0.97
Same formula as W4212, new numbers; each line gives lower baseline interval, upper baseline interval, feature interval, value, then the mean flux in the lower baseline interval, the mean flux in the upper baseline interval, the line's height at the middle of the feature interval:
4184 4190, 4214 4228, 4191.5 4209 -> -1.1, 3.4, 3.67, 3.5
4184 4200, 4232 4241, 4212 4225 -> -0.5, 3.66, 3.59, 3.62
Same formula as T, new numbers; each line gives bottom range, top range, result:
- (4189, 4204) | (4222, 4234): 0.94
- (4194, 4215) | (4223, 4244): 0.97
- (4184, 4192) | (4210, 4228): 1.07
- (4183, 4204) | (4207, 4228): 1.02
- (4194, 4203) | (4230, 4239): 1.01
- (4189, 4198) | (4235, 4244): 0.98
